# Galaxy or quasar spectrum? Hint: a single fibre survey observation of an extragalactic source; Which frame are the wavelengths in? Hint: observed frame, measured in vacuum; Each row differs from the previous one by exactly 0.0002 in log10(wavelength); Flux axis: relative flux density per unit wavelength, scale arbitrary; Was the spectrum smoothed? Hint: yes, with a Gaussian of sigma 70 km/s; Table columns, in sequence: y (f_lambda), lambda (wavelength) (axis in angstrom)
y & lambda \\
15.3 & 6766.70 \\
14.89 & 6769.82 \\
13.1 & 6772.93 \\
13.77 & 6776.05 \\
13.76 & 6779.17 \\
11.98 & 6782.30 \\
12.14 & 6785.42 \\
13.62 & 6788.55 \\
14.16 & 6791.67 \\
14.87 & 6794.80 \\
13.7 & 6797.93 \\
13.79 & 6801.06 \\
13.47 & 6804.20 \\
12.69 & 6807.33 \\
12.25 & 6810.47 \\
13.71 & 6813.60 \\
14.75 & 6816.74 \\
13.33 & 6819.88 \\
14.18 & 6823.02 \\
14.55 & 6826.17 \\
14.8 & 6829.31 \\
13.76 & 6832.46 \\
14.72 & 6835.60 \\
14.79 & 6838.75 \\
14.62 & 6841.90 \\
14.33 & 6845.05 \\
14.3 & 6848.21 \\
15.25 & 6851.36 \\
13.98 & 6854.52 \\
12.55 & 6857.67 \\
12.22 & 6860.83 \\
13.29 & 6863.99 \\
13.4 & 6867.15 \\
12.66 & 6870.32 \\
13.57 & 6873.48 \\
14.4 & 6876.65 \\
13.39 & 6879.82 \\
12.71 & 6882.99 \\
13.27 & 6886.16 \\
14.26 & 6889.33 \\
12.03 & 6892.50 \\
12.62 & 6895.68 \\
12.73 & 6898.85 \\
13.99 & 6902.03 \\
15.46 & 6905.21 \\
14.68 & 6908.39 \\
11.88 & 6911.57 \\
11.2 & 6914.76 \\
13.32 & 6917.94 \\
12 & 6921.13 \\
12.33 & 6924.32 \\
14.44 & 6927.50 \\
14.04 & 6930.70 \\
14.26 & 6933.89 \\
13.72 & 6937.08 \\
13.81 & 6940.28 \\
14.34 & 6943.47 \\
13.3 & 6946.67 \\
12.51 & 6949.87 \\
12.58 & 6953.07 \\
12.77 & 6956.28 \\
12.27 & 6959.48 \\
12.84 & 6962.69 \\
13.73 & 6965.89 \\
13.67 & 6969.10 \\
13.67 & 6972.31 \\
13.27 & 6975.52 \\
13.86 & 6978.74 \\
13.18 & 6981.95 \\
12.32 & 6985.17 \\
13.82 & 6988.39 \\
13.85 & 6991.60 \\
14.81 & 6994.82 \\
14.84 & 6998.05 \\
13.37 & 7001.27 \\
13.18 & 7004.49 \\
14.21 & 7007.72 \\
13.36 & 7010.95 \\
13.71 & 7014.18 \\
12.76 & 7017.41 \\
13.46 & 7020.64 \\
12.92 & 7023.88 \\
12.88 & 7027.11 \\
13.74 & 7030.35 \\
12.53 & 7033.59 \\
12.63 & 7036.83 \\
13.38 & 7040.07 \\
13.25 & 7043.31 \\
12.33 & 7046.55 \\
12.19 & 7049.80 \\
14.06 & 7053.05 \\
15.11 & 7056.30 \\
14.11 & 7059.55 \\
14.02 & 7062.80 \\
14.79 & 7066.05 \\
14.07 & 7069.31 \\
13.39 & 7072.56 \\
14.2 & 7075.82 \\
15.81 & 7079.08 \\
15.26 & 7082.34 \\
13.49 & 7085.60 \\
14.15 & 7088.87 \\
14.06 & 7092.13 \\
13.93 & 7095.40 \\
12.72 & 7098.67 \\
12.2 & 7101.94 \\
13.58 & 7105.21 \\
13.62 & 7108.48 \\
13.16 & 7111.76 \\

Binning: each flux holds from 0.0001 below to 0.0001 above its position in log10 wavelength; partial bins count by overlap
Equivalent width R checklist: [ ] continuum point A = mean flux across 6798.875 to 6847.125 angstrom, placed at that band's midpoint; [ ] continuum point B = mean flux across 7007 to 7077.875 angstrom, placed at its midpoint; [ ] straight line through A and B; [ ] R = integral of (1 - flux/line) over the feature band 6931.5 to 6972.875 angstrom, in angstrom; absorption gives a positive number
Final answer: 1.1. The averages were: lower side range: 14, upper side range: 13.5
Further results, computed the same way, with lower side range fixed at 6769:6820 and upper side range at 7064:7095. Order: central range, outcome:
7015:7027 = 0.9 angstrom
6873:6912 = 0.8 angstrom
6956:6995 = 1.9 angstrom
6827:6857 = -1.7 angstrom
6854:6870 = 0.8 angstrom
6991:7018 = 0.6 angstrom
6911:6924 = 1.6 angstrom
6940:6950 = 0.3 angstrom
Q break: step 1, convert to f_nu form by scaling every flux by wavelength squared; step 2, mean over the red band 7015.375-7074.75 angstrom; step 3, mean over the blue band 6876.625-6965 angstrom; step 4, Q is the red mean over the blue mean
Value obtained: 1.05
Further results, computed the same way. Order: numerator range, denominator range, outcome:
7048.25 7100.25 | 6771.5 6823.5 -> 1.13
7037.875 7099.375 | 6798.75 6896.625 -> 1.09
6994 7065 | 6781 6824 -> 1.07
